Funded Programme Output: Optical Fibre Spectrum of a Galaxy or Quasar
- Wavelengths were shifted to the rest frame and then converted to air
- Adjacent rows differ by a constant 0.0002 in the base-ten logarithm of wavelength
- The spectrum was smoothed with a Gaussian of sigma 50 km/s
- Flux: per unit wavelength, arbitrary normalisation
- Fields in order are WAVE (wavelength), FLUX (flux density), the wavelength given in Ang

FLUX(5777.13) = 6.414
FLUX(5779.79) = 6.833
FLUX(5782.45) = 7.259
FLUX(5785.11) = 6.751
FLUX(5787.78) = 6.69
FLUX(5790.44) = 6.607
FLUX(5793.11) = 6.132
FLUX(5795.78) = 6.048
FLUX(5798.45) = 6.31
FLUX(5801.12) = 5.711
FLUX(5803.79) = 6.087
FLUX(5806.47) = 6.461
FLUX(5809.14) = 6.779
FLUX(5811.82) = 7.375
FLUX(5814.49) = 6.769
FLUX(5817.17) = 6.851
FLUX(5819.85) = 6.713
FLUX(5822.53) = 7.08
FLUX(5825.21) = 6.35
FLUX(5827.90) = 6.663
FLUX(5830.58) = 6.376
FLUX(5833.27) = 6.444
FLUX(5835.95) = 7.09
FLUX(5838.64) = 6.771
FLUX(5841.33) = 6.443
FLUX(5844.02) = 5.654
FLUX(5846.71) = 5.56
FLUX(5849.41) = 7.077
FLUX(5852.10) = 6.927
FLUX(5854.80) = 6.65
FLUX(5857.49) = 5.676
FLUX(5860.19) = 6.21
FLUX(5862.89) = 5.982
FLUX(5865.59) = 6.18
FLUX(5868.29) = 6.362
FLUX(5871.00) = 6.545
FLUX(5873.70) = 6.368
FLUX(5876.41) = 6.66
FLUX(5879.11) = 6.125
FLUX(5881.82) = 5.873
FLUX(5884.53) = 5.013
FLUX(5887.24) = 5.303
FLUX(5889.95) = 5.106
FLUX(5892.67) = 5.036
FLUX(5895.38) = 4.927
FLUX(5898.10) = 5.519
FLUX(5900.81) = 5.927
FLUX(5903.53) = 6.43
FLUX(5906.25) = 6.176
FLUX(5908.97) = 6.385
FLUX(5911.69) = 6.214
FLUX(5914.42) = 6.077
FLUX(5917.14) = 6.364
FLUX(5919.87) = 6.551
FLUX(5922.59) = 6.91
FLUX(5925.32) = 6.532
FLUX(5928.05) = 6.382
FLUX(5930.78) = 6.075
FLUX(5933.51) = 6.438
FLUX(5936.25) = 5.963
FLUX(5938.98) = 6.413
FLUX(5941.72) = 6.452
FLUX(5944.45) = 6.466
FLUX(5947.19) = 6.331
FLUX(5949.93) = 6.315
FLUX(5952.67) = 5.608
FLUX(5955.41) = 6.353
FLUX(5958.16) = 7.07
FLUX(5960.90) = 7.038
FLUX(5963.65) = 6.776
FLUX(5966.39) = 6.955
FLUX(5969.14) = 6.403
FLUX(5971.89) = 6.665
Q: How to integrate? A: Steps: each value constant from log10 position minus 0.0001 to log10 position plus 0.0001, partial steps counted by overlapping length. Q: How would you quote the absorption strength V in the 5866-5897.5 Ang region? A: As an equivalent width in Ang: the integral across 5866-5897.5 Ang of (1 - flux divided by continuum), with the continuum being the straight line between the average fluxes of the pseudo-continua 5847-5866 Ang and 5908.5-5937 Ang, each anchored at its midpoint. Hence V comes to 2.9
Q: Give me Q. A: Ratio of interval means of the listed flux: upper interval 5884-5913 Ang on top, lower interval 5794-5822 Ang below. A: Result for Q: 0.87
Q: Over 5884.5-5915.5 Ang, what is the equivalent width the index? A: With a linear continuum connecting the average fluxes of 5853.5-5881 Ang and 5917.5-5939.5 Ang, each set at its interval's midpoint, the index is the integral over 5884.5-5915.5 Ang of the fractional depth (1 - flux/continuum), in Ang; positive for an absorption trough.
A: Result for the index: 3.14 Ang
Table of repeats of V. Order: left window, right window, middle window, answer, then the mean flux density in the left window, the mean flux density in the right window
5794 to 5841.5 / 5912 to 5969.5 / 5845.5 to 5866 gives 0.76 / 6.57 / 6.45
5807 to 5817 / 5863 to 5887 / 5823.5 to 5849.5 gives 0.71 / 6.92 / 6.09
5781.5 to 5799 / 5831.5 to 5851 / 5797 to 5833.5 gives -0.47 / 6.54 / 6.44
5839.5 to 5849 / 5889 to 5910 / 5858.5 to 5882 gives -1.56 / 6.05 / 5.69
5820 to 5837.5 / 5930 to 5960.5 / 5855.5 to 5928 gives 5.17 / 6.67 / 6.34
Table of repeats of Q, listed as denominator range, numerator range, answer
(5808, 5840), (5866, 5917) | 0.87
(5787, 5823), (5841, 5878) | 0.97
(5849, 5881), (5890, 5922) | 0.93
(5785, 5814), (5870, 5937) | 0.94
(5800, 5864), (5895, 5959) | 0.96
